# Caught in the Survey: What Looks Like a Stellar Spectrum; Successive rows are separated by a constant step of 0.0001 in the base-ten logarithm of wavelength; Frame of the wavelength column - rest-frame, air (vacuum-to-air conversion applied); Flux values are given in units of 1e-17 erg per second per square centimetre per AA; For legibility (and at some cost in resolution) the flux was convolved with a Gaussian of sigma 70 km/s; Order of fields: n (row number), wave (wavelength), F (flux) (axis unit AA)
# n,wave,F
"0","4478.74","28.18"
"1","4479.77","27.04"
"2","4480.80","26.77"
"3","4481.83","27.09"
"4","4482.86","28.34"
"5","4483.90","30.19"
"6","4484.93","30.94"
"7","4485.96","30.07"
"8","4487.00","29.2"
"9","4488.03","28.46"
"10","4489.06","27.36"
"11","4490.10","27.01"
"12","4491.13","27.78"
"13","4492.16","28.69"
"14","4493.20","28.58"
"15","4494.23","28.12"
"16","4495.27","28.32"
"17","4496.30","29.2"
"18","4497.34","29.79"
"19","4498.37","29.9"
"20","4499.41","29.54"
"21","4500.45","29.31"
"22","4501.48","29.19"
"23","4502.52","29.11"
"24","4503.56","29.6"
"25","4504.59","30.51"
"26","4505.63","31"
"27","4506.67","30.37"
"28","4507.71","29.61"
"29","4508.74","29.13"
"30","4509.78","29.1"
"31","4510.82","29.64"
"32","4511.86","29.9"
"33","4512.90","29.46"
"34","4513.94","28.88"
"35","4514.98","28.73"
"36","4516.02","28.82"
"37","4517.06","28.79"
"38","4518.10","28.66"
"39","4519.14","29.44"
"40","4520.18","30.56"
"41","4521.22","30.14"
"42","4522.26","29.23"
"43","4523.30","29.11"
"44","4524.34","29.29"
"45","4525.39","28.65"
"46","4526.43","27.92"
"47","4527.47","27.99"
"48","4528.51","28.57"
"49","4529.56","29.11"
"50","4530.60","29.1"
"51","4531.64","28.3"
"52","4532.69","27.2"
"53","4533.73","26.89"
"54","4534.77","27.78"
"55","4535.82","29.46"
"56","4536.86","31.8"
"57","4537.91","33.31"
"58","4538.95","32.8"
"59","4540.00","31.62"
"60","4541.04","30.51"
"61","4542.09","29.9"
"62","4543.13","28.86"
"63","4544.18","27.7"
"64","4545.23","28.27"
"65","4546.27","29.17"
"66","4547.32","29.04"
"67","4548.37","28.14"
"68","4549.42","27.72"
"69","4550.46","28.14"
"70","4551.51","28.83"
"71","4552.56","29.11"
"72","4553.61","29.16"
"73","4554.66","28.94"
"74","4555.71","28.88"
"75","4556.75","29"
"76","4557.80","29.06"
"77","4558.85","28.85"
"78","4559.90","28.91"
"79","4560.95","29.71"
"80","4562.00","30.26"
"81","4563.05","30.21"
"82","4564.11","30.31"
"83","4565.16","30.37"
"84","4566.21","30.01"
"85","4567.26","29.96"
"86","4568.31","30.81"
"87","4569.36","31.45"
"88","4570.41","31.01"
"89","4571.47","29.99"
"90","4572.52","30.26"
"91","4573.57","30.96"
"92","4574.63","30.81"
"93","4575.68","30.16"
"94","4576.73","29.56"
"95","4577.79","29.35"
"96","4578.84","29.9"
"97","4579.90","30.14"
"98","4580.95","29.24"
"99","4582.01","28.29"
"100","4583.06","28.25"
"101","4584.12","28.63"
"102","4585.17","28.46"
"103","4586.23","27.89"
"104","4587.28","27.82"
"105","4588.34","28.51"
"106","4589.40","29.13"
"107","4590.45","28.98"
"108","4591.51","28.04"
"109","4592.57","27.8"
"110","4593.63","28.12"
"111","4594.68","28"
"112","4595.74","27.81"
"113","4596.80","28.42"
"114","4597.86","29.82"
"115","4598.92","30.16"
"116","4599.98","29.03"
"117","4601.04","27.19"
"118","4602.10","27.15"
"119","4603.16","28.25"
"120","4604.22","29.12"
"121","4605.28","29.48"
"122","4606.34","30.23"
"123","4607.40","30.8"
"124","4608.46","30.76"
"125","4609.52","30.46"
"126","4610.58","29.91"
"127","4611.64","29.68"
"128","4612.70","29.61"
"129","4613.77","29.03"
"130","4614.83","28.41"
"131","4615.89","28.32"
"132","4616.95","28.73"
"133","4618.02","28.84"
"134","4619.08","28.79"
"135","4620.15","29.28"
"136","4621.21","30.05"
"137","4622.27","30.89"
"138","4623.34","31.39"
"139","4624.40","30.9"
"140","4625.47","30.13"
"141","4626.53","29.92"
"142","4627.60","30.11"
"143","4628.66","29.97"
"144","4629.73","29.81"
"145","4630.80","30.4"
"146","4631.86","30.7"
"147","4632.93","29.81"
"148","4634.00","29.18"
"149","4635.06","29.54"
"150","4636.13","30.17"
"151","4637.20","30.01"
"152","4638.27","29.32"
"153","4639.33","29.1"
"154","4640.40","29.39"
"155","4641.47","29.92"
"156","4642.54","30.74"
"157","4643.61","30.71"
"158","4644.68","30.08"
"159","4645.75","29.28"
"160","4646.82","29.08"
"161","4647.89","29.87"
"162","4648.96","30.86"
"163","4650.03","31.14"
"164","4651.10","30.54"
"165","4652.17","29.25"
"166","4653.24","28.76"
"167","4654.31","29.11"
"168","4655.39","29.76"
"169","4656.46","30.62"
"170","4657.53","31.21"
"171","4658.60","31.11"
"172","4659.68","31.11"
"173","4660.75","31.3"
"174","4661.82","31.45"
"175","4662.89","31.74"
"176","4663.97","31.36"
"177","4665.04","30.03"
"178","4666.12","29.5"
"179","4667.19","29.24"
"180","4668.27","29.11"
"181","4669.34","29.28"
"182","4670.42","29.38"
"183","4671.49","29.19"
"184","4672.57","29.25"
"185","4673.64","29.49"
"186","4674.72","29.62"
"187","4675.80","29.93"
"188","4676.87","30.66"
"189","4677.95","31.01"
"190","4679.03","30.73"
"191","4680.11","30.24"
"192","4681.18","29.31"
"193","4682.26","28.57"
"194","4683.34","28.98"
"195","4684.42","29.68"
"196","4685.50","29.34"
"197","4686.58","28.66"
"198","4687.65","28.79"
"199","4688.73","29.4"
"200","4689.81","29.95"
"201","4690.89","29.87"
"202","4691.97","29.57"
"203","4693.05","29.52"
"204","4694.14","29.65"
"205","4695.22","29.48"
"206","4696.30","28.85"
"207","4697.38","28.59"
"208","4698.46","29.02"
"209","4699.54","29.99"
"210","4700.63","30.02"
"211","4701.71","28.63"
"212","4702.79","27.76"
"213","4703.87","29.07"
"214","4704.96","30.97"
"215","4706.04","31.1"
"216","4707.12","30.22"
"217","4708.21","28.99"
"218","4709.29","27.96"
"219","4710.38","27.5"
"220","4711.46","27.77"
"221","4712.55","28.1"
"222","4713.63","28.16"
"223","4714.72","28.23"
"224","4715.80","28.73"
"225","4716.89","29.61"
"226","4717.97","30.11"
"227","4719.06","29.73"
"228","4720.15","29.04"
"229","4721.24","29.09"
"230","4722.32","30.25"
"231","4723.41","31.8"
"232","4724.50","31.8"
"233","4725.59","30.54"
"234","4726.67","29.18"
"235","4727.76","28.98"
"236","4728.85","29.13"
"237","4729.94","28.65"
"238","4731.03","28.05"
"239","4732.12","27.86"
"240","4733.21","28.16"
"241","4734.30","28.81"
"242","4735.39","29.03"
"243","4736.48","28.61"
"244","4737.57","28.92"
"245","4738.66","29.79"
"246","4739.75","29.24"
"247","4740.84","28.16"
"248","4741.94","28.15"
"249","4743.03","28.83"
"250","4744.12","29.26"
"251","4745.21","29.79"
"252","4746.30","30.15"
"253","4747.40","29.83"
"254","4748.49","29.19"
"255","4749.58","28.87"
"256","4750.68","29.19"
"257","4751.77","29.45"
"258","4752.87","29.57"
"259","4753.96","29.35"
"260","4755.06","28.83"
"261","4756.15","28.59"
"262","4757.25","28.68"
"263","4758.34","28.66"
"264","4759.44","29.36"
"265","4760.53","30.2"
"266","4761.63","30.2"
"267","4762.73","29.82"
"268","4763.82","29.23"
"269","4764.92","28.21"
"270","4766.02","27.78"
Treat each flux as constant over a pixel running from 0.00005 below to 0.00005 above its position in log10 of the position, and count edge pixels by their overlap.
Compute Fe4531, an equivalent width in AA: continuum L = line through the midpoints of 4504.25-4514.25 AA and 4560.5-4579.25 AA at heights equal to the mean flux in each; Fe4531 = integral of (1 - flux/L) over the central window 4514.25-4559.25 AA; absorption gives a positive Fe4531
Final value 1.29 AA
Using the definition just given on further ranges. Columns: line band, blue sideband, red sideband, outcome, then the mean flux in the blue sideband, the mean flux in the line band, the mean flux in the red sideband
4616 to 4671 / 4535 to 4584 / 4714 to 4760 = -1.02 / 29.7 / 30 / 29.2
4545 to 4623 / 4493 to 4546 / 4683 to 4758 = 0.15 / 29.4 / 29.2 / 29.2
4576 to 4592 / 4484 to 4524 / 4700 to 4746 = 0.21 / 29.3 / 28.8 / 29.1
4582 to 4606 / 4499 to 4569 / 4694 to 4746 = 0.68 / 29.4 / 28.5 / 29.2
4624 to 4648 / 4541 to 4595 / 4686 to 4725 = -0.52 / 29.2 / 29.9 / 29.3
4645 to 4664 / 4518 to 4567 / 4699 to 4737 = -0.76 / 29.3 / 30.4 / 29.2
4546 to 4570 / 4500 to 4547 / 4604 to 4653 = 0.12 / 29.4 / 29.4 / 29.9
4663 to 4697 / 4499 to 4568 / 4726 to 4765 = -0.54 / 29.3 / 29.6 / 29.1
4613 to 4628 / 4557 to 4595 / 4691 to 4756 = -0.14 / 29.4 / 29.6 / 29.2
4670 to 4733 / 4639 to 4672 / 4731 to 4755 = 0.36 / 30.1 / 29.4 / 29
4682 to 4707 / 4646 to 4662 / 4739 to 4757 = 0.35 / 30.3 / 29.4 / 29.1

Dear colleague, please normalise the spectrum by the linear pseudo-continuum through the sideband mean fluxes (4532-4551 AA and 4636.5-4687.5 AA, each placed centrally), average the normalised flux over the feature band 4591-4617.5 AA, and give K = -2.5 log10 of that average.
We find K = 0.03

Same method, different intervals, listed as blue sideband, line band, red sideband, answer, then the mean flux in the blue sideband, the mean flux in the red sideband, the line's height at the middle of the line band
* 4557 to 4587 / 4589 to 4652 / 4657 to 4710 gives 0.01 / 29.7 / 29.7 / 29.7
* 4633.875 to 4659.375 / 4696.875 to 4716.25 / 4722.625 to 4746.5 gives 0.02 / 30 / 29.2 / 29.5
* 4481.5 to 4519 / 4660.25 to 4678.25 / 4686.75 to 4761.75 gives -0.03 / 29.1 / 29.2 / 29.2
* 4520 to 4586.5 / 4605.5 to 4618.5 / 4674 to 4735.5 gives -0.01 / 29.4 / 29.3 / 29.4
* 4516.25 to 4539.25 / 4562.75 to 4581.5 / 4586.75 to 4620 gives -0.04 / 29.2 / 28.9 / 29.1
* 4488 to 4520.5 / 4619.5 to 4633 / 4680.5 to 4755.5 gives -0.04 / 29.1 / 29.2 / 29.2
